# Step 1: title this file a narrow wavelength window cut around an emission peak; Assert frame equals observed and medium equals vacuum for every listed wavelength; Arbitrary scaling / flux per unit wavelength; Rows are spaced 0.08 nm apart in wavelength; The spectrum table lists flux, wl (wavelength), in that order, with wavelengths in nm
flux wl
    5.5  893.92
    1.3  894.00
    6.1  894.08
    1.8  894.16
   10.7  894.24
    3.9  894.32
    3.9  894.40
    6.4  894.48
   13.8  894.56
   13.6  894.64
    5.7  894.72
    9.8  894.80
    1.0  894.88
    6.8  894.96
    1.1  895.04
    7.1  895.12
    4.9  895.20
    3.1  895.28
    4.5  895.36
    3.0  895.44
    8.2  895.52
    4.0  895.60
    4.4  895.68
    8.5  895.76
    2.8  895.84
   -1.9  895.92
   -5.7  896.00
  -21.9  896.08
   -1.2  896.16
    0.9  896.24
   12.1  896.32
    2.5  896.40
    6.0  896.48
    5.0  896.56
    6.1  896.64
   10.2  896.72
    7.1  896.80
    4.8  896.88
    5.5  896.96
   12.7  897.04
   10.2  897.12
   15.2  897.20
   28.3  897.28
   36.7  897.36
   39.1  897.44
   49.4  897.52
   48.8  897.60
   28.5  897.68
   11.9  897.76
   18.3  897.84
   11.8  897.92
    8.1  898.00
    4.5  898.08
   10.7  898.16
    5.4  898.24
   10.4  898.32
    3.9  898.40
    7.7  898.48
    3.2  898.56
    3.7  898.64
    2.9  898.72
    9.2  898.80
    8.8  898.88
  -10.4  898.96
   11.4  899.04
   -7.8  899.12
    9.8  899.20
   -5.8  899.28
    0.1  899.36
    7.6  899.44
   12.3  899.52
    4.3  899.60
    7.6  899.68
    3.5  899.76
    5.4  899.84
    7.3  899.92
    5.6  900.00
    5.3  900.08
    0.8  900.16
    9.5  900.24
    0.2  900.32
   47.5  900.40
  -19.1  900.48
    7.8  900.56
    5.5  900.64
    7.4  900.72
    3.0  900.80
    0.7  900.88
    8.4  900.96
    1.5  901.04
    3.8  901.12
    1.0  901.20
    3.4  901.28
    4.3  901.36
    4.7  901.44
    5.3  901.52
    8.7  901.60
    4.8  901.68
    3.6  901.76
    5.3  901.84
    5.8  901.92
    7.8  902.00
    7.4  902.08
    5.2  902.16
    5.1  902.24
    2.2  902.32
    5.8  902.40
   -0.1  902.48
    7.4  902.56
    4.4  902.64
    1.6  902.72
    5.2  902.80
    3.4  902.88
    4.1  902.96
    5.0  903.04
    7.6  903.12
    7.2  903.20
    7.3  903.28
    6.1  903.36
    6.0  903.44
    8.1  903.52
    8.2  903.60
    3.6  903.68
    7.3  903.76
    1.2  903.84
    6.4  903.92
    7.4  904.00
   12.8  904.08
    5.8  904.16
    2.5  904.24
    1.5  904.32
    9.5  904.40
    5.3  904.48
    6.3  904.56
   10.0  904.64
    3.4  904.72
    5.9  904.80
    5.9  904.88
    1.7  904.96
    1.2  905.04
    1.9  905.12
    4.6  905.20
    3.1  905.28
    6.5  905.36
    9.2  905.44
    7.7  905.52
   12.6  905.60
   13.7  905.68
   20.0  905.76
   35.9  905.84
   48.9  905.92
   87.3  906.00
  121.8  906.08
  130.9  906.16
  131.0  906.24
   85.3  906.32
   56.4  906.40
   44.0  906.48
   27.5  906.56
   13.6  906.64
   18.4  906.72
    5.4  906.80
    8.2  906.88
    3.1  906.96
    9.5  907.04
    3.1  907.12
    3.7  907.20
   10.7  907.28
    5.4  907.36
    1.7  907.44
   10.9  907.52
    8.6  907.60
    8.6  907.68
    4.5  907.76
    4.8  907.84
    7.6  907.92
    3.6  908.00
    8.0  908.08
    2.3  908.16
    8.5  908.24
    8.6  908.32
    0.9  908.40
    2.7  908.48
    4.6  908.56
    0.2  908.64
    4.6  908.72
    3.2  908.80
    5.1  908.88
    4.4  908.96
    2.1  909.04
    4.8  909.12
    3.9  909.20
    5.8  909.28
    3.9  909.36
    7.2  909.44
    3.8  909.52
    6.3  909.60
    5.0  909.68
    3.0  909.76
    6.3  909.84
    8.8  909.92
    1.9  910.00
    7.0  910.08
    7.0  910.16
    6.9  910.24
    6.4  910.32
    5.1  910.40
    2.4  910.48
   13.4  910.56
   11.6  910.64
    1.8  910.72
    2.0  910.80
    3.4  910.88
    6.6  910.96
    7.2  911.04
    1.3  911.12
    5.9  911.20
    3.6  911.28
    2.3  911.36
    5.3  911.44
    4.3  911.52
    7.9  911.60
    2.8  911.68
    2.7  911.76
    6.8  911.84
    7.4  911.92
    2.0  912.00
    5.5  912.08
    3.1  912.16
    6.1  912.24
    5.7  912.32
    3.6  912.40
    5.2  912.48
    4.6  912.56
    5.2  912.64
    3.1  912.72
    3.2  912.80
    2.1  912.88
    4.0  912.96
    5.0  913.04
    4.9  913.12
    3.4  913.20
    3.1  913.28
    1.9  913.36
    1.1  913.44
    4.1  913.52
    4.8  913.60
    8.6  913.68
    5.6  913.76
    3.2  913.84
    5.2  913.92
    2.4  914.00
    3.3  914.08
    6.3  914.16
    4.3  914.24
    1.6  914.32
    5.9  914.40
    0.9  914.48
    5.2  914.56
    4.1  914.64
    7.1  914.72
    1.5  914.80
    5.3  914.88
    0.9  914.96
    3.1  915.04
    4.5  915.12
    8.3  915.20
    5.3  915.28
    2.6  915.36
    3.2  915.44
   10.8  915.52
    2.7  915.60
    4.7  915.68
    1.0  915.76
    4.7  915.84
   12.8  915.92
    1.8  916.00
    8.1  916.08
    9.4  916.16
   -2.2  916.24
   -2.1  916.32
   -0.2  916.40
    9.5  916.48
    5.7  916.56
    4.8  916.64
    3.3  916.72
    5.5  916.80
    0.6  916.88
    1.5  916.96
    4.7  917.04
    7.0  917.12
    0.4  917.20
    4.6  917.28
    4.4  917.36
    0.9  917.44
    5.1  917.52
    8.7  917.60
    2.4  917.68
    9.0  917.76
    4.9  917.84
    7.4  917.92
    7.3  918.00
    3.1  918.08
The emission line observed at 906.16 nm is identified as [O III]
